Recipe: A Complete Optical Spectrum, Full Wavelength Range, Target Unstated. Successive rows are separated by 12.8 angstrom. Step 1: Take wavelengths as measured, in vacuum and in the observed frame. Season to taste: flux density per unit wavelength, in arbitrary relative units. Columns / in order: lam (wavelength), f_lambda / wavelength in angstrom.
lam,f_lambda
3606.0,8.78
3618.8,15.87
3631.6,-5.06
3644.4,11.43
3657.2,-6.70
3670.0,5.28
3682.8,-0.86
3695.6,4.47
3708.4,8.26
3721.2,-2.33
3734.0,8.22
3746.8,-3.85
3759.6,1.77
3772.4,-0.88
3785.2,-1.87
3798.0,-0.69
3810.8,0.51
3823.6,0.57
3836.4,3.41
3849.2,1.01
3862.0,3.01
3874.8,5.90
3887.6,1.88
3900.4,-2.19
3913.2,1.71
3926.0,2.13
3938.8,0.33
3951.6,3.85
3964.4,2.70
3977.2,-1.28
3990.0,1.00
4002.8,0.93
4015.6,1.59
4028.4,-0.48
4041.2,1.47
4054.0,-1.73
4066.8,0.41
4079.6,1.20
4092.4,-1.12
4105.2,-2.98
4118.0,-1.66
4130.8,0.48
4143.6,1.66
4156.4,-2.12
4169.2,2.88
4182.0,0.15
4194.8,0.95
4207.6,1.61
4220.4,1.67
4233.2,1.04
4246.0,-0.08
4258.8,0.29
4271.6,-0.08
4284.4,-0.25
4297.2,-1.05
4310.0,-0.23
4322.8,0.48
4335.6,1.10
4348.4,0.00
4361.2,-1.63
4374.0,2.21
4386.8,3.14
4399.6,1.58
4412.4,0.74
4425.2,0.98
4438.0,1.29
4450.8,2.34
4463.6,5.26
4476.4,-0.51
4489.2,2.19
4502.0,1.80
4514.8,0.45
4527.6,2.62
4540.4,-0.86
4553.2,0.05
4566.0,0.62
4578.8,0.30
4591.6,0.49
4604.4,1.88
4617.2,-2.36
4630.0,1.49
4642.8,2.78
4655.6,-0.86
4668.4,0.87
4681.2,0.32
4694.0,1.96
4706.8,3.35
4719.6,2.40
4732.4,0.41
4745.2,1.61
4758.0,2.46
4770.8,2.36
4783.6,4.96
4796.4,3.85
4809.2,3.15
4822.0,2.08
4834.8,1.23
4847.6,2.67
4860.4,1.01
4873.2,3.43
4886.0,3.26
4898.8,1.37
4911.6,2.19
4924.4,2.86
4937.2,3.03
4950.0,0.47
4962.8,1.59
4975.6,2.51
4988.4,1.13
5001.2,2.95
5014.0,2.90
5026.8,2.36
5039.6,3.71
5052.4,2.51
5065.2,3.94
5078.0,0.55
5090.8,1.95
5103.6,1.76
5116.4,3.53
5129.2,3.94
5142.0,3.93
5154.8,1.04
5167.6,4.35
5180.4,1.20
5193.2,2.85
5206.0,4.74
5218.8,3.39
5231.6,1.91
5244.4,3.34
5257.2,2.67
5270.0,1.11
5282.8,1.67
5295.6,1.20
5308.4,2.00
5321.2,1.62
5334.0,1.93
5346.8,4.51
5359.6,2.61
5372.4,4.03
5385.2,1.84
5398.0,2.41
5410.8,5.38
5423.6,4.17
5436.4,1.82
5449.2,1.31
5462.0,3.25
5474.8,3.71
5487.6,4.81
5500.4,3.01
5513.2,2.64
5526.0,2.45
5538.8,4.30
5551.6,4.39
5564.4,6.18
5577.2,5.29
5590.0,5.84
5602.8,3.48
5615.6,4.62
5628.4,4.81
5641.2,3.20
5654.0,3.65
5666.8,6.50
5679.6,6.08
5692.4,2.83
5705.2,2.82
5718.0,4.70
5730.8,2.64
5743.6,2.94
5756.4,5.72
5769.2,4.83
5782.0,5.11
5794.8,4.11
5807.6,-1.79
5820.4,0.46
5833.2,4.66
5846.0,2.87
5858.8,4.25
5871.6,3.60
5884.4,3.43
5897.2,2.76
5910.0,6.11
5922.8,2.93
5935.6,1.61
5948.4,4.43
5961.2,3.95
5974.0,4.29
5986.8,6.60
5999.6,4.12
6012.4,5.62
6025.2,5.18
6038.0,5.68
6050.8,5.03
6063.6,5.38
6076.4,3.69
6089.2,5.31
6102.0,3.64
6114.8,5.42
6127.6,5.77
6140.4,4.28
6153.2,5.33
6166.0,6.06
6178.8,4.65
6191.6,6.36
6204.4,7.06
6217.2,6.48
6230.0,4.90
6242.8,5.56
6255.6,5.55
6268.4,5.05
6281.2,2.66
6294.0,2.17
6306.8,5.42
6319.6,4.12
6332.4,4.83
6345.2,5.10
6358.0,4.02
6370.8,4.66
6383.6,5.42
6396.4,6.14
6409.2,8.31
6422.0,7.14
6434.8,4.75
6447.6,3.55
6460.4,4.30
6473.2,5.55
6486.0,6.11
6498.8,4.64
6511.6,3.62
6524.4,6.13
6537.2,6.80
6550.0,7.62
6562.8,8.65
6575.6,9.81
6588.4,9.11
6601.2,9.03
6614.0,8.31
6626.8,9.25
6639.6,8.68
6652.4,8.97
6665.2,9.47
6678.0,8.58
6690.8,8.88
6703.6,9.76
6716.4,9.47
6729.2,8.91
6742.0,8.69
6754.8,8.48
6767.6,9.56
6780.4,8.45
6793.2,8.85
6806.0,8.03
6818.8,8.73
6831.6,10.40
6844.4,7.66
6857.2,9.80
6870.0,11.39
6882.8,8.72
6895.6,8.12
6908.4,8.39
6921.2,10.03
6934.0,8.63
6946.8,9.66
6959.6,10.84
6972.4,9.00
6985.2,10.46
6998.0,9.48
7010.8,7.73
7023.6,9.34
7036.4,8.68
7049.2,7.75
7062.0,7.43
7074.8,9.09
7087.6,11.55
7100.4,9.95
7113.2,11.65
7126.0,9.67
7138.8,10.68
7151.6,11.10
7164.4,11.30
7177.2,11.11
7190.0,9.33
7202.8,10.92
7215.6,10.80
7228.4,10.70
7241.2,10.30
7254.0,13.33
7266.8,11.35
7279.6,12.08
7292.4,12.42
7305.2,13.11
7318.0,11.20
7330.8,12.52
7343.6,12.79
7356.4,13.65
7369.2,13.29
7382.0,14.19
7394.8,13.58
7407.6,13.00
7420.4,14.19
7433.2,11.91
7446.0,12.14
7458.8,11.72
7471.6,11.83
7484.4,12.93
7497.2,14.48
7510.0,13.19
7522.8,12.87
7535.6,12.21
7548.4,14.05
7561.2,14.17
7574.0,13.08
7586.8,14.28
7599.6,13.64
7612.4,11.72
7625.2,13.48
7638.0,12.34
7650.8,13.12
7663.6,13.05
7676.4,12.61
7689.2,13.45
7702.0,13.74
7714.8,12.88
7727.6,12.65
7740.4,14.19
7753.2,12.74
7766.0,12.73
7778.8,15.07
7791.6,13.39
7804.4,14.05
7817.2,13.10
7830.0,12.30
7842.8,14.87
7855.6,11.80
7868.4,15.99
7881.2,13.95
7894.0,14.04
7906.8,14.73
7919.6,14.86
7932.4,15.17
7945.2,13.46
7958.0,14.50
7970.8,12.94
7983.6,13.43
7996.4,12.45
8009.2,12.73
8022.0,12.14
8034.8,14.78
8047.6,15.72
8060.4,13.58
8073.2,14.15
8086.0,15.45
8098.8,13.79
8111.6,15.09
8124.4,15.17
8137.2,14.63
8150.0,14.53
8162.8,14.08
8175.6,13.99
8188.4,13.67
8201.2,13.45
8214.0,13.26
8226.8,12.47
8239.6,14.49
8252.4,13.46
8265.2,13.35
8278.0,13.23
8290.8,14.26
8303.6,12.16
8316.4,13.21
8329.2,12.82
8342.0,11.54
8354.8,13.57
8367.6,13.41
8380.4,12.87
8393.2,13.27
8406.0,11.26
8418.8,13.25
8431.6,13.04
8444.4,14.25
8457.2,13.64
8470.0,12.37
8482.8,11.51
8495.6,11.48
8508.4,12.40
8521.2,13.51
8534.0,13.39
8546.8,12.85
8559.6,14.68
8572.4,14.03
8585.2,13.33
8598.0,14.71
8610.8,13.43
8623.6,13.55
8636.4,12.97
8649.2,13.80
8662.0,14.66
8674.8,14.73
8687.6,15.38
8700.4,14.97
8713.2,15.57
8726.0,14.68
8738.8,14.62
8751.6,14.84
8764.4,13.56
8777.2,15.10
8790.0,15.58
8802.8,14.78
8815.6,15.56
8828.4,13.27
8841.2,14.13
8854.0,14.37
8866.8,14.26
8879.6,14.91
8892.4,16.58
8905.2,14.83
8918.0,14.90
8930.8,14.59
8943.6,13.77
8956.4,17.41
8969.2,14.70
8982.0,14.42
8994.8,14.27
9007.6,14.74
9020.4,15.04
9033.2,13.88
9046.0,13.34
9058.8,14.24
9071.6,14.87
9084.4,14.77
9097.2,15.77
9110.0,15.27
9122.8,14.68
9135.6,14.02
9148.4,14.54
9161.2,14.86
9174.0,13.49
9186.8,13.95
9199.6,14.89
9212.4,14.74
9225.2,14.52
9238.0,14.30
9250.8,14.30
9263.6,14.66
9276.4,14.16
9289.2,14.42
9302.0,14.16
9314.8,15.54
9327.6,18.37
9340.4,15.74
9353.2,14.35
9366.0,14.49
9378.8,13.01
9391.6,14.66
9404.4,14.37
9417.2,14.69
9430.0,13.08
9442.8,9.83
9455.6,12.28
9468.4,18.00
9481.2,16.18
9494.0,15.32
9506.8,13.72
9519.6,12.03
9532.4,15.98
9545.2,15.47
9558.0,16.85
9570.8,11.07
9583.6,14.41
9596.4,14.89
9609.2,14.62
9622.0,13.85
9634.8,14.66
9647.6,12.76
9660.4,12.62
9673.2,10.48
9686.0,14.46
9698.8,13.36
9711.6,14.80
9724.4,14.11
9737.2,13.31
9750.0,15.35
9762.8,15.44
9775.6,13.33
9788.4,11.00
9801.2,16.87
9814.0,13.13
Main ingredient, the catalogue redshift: 0.640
